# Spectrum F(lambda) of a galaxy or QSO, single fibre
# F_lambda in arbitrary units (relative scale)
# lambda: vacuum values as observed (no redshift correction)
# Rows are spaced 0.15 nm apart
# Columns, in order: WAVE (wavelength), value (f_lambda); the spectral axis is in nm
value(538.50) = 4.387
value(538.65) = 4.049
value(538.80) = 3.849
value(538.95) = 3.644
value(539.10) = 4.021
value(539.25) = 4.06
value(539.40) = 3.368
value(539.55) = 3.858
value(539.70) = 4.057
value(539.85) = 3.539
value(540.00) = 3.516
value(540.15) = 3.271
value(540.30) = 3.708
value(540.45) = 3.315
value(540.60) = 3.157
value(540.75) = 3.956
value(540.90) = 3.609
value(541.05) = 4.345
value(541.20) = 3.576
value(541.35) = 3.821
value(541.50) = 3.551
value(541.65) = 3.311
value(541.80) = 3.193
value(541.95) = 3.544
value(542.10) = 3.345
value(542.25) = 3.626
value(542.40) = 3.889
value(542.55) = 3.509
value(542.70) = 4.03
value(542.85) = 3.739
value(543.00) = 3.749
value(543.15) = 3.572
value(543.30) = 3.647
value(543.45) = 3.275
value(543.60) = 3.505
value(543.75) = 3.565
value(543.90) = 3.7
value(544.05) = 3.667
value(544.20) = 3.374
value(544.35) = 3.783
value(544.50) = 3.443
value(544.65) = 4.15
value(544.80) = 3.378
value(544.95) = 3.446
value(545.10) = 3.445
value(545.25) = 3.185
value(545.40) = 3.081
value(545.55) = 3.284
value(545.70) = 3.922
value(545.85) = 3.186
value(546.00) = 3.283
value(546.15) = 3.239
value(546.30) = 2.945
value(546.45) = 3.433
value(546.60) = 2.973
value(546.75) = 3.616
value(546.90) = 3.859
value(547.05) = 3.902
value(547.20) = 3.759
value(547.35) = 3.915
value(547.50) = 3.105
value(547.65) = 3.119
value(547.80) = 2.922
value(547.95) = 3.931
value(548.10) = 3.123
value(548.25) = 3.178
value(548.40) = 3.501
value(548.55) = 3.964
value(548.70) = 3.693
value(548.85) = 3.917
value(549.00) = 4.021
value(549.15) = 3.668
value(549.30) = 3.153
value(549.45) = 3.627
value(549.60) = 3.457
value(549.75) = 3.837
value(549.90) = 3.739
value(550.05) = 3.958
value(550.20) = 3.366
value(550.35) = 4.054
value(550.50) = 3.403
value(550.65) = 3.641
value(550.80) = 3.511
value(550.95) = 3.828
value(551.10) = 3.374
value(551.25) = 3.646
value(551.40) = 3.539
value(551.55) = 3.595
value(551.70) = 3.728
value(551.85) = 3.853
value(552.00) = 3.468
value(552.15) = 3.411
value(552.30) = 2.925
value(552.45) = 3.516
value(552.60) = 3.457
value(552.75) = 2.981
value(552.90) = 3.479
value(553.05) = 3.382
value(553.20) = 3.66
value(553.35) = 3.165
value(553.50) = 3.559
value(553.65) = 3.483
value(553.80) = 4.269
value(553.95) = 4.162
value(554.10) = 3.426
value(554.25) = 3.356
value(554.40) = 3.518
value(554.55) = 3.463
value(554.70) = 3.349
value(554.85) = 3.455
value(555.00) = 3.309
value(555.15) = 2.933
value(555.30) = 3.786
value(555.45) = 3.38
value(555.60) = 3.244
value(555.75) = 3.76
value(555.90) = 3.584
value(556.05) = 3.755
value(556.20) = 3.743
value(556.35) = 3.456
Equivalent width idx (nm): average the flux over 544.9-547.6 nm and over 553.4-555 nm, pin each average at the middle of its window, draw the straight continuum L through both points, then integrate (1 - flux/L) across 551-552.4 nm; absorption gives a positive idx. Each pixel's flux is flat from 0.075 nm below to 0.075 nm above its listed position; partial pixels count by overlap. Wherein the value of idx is 0.01 nm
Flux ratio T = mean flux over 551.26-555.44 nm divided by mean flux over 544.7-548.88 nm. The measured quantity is 1.0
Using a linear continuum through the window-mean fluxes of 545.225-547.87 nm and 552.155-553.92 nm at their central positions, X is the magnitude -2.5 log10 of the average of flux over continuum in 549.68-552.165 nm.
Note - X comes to -0.07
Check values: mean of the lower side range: 3.38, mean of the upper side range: 3.46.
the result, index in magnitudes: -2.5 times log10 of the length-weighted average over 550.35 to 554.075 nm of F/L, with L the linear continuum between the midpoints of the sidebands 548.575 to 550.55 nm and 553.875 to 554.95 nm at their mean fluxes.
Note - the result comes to 0.02 mag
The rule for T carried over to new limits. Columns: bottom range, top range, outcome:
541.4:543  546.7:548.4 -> 0.97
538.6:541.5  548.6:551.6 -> 0.98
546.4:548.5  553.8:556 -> 1.01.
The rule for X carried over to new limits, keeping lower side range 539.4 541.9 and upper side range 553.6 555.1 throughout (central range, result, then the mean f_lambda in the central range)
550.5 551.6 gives 0.00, 3.58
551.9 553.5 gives 0.07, 3.36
